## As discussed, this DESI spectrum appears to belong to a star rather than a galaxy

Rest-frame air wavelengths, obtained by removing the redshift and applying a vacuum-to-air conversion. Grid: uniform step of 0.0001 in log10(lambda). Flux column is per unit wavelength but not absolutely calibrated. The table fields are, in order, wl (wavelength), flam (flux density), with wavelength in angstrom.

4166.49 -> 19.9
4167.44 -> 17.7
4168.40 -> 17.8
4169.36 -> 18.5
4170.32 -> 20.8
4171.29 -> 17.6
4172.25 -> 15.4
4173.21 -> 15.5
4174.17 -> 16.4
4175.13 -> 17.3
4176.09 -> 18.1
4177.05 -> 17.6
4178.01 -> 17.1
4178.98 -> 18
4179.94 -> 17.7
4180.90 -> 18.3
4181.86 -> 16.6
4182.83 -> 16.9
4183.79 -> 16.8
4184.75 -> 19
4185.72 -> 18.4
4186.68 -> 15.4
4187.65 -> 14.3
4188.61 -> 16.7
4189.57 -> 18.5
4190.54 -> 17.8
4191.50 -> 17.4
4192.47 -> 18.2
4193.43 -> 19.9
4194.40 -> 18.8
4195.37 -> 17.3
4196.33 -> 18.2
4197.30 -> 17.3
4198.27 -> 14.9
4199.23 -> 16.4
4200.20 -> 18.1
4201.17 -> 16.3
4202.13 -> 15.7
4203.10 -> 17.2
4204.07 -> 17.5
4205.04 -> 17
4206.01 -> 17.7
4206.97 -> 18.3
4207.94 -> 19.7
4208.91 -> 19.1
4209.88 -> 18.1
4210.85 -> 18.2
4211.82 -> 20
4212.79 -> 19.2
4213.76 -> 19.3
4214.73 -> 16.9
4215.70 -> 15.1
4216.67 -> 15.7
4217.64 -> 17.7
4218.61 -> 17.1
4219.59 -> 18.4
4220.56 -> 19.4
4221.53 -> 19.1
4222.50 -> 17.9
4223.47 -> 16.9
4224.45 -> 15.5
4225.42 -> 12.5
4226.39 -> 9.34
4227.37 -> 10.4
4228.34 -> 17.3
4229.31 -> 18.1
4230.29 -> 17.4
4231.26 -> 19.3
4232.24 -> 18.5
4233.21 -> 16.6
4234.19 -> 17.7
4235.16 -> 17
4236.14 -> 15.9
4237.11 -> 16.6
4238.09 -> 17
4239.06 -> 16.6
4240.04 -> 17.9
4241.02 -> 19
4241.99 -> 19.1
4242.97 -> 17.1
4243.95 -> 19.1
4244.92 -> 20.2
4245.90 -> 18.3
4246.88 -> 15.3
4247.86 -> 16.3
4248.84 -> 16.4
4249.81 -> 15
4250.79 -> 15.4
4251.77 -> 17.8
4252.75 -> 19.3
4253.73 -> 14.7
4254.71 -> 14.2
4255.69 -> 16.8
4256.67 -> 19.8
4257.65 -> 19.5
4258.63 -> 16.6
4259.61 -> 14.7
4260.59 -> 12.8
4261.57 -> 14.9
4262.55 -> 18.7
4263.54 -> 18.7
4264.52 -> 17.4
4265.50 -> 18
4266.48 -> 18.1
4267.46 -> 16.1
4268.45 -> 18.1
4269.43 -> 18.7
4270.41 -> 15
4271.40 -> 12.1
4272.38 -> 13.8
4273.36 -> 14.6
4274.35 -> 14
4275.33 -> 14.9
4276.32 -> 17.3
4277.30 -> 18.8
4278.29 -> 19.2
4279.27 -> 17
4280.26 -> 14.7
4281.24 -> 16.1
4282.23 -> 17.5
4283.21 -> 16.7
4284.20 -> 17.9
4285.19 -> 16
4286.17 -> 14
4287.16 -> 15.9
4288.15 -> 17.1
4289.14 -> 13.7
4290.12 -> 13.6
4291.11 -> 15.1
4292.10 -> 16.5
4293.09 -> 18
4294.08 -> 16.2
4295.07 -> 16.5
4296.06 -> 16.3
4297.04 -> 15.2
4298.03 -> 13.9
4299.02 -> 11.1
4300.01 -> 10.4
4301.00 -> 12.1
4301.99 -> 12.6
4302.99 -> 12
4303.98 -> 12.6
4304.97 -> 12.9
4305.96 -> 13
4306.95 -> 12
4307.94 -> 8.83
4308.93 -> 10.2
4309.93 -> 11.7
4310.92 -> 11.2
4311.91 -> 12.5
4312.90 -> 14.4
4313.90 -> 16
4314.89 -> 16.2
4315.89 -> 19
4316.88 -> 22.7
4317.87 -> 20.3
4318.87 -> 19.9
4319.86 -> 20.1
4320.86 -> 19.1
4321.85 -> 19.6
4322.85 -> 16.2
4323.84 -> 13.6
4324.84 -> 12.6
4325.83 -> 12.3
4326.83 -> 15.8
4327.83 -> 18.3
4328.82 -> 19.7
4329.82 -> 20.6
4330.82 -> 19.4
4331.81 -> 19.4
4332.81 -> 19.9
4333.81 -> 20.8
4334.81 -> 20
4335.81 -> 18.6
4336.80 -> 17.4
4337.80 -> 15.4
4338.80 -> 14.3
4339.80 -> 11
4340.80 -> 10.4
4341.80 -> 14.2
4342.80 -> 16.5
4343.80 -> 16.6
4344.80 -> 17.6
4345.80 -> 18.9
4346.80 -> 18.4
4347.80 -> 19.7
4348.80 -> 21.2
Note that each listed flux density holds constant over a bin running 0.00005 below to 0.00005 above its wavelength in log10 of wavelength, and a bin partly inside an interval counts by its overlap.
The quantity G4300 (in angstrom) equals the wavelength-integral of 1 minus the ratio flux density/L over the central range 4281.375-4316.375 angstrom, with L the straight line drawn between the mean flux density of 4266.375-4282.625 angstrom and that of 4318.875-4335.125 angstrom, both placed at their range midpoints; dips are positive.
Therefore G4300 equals 5.6 angstrom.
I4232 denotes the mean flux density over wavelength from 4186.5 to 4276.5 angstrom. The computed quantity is 17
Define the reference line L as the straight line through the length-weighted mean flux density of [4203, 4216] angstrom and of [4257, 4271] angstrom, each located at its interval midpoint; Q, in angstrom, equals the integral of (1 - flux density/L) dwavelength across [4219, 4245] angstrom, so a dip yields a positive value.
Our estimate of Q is 0.99 angstrom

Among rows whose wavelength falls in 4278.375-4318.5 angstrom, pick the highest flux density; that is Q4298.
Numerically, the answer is 22.7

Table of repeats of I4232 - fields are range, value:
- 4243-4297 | 16.5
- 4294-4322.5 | 14.8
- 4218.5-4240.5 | 16.6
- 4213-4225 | 17.4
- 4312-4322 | 18.4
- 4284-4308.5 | 14.1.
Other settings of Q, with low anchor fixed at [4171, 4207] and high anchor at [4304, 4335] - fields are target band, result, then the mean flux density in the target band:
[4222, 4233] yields 0.78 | 15.8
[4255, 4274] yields 0.23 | 16.5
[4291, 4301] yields 1.04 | 14.8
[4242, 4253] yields -0.33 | 17.3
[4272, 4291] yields 0.74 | 15.9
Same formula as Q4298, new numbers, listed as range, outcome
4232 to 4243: 19.1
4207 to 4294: 20.2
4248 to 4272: 19.8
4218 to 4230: 19.4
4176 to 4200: 19.9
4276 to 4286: 19.2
